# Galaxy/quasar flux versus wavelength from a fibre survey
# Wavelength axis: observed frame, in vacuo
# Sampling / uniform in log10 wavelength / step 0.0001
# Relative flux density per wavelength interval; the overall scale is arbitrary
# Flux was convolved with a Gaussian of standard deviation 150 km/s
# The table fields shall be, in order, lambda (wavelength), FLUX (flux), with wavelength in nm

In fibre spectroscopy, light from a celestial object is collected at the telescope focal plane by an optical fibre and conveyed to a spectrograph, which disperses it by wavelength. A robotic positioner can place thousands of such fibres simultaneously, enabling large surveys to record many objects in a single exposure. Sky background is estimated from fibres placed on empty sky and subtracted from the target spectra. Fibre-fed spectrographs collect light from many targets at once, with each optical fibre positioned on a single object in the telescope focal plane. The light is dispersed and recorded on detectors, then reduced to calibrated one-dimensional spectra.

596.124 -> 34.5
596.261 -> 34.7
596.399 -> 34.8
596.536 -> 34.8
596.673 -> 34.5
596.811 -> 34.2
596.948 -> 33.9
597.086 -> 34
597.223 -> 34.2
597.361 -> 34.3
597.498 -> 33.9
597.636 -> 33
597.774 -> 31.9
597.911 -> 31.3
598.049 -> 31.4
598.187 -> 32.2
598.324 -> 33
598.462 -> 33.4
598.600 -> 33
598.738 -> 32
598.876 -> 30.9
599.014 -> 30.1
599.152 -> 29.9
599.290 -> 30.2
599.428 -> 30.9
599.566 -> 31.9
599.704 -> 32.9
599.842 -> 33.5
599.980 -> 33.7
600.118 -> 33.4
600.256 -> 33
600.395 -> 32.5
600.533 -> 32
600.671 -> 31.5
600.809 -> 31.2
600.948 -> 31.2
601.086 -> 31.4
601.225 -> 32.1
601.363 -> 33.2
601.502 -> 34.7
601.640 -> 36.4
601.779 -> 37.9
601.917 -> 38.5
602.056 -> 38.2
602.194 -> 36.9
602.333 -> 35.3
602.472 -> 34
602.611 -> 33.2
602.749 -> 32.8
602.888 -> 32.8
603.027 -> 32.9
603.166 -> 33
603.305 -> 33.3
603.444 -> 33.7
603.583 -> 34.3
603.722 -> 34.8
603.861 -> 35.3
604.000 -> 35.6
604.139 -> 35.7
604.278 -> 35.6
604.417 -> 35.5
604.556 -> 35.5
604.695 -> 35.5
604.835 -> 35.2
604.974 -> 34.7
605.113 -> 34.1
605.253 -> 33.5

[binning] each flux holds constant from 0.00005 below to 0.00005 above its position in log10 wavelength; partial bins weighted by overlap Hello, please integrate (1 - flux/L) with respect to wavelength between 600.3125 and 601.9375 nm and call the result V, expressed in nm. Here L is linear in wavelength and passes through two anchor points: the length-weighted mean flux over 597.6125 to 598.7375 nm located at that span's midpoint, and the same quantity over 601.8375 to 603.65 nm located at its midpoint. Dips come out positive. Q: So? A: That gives 0.02 nm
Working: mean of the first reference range 32.3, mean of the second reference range 34.6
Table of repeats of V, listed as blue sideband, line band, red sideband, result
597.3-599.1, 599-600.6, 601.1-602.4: 0.084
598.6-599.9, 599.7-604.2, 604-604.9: -0.059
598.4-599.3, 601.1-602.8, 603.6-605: -0.078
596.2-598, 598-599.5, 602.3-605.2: 0.105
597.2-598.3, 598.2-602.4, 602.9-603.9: 0.008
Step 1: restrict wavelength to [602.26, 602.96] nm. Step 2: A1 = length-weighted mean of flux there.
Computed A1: 33.6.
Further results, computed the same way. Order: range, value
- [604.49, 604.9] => 35.4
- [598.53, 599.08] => 31.5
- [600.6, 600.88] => 31.4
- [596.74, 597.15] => 34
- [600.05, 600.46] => 32.9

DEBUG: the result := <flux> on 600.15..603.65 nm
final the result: 33.8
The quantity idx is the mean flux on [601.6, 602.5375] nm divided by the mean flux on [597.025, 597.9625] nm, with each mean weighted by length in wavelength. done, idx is 1.1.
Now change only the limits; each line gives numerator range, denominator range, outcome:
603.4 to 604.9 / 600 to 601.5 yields 1.09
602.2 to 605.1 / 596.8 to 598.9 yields 1.05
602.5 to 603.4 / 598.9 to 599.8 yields 1.06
